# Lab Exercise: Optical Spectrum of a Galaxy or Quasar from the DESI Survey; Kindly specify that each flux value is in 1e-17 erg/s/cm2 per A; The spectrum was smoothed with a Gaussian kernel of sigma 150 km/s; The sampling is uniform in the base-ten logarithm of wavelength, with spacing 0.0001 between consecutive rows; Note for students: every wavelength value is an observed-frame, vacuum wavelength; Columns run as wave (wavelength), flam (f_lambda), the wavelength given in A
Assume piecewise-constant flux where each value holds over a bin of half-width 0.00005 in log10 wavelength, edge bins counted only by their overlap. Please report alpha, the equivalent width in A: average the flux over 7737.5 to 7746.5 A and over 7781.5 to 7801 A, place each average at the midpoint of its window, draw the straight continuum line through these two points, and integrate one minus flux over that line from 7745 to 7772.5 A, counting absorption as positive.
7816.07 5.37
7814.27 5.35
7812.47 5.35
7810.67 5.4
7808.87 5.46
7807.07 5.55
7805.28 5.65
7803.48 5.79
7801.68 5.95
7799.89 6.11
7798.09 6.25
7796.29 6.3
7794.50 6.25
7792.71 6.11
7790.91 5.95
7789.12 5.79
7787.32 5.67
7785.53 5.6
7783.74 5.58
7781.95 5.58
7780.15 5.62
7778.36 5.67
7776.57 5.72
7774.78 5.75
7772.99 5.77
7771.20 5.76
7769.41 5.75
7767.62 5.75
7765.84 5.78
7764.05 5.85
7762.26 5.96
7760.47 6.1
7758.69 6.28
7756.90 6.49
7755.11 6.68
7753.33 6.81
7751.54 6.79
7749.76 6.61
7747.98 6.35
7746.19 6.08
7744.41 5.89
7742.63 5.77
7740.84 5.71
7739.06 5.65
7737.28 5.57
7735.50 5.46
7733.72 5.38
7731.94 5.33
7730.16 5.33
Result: -1.7 A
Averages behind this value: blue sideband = 5.79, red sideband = 5.94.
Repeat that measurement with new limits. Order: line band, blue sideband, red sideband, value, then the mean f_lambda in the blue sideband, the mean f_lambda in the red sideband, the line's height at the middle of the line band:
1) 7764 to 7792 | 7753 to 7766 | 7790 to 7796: 2.1 A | 6.24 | 6.13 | 6.18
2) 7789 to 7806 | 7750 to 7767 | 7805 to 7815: -1.1 A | 6.31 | 5.45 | 5.66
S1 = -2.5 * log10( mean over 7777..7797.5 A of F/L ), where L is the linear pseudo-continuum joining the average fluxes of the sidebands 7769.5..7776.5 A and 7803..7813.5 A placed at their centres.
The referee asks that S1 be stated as -0.03 mag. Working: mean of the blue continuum 5.75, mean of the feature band 5.83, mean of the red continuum 5.52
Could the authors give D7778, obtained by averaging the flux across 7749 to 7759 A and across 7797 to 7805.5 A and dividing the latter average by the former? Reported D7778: 0.90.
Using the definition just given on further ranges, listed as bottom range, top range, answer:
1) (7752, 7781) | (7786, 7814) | 0.97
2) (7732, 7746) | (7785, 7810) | 1.04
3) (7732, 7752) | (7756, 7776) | 1.01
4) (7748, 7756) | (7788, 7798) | 0.91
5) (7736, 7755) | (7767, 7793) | 0.93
